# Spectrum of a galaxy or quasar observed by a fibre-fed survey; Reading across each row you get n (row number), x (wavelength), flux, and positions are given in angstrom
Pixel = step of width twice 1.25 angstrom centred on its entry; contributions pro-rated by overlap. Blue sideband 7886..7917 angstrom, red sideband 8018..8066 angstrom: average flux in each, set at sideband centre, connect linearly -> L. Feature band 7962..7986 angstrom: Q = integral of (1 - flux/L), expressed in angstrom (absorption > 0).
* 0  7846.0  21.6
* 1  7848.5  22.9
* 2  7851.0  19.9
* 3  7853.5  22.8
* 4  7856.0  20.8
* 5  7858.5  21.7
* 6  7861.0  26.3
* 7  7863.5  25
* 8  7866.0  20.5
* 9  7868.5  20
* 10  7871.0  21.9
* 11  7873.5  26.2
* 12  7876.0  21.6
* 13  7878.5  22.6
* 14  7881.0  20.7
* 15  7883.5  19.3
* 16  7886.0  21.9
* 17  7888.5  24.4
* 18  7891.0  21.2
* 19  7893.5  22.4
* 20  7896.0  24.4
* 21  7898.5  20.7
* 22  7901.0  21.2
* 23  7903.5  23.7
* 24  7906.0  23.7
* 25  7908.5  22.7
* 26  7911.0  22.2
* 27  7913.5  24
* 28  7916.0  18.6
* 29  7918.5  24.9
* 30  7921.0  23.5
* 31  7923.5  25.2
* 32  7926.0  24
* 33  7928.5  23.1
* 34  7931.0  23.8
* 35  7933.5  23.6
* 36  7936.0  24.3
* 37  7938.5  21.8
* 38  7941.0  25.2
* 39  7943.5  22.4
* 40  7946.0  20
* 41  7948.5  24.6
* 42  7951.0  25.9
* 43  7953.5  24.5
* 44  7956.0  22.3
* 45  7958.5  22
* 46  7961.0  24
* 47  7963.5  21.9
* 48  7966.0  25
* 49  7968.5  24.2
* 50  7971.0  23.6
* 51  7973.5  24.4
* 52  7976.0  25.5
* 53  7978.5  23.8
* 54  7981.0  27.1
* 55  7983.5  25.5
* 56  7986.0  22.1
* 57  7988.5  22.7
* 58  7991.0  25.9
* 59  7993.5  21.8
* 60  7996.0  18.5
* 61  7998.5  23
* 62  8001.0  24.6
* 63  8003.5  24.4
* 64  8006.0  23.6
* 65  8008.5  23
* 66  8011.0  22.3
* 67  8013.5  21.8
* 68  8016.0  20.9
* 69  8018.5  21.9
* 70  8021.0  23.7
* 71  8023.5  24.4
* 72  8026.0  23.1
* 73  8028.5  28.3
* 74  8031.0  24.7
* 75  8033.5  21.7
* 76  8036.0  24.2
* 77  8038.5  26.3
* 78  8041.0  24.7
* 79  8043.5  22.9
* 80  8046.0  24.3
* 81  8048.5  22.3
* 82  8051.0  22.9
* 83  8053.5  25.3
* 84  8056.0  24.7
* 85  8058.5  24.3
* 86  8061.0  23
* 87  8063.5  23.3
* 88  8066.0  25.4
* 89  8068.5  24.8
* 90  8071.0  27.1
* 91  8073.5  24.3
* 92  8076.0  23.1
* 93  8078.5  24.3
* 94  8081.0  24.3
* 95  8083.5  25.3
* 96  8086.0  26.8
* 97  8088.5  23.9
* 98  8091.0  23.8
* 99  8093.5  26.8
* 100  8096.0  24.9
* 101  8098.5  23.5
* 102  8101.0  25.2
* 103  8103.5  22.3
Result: -1.2 angstrom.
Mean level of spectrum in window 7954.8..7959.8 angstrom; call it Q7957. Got 22.2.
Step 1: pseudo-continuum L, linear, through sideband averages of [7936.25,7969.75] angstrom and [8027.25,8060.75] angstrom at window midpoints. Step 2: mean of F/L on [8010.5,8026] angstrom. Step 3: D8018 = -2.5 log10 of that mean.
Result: 0.07 mag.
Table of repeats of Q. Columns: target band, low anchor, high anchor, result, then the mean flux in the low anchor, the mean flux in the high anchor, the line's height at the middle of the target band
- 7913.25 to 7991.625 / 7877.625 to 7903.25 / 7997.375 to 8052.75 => -3.45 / 21.9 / 23.6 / 22.7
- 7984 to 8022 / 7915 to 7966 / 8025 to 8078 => 1.85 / 23.3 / 24.3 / 23.9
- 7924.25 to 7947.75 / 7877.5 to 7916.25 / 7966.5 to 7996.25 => -0.20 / 22.2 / 24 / 23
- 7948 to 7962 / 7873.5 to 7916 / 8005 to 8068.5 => -0.57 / 22.3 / 23.7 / 22.9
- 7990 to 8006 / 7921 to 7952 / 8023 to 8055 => 0.64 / 23.6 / 24.2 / 24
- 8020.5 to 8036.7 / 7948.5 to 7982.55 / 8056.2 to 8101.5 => 0.08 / 24.2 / 24.7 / 24.5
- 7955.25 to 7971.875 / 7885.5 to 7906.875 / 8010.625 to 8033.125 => -0.18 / 22.6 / 23.4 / 23.1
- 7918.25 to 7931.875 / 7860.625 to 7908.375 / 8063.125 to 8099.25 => -0.65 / 22.4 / 24.8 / 22.9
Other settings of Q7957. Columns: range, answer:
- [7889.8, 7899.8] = 22.2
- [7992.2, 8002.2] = 22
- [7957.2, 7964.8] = 22.6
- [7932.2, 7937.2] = 23.9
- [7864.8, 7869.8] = 20.3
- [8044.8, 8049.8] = 23.3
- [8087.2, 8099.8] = 24.6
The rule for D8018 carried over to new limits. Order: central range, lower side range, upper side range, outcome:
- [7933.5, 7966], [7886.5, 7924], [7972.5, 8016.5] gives -0.01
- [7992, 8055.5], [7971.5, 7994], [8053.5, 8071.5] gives 0.05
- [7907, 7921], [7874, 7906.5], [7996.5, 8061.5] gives -0.01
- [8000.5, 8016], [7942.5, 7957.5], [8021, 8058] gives 0.04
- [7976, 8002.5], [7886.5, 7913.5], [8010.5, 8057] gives -0.01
